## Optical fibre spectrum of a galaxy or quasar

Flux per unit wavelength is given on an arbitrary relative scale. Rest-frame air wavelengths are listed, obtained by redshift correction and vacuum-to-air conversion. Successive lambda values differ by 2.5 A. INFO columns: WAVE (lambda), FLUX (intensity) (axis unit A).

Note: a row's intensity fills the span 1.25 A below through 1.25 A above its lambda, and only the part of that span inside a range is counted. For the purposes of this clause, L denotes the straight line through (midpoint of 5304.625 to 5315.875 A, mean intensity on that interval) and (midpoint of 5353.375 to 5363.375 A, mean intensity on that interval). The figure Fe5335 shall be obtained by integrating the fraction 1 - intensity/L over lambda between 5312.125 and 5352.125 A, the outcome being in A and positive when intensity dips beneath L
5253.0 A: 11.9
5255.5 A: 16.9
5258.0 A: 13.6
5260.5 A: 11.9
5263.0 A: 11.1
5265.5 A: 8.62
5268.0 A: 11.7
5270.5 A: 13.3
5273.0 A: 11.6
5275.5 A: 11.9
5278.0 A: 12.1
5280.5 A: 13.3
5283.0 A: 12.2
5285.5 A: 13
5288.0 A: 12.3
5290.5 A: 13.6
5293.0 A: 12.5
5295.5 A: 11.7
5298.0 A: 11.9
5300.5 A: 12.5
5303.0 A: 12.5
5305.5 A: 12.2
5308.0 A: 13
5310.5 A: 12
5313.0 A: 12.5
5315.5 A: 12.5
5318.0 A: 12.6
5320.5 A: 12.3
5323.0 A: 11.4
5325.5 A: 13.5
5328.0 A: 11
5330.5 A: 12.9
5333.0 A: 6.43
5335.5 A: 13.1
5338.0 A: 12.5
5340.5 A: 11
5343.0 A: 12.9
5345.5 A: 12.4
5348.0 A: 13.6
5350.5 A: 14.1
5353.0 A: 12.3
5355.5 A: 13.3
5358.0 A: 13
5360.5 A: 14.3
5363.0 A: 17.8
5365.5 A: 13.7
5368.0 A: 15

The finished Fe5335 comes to 3.12 A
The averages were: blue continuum 12.4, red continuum 14.1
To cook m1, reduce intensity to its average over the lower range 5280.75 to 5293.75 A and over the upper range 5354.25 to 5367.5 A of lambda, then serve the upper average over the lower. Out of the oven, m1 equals 1.13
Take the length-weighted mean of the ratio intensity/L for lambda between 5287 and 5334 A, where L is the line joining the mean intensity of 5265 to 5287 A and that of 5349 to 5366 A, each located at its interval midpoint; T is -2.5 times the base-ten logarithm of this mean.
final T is 0.07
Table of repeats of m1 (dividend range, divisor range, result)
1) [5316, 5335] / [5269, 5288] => 0.93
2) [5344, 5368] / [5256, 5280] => 1.16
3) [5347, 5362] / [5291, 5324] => 1.10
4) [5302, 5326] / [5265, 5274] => 1.08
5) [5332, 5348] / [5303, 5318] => 0.93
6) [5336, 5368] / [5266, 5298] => 1.09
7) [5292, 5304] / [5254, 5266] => 0.97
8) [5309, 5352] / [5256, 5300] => 1.00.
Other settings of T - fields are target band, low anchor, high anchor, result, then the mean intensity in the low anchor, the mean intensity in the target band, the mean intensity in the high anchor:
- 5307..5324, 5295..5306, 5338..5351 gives 0.00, 12.2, 12.3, 12.7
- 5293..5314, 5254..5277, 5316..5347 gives -0.02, 12.3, 12.3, 11.9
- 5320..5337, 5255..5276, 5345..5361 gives 0.13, 12.1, 11.5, 13.3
